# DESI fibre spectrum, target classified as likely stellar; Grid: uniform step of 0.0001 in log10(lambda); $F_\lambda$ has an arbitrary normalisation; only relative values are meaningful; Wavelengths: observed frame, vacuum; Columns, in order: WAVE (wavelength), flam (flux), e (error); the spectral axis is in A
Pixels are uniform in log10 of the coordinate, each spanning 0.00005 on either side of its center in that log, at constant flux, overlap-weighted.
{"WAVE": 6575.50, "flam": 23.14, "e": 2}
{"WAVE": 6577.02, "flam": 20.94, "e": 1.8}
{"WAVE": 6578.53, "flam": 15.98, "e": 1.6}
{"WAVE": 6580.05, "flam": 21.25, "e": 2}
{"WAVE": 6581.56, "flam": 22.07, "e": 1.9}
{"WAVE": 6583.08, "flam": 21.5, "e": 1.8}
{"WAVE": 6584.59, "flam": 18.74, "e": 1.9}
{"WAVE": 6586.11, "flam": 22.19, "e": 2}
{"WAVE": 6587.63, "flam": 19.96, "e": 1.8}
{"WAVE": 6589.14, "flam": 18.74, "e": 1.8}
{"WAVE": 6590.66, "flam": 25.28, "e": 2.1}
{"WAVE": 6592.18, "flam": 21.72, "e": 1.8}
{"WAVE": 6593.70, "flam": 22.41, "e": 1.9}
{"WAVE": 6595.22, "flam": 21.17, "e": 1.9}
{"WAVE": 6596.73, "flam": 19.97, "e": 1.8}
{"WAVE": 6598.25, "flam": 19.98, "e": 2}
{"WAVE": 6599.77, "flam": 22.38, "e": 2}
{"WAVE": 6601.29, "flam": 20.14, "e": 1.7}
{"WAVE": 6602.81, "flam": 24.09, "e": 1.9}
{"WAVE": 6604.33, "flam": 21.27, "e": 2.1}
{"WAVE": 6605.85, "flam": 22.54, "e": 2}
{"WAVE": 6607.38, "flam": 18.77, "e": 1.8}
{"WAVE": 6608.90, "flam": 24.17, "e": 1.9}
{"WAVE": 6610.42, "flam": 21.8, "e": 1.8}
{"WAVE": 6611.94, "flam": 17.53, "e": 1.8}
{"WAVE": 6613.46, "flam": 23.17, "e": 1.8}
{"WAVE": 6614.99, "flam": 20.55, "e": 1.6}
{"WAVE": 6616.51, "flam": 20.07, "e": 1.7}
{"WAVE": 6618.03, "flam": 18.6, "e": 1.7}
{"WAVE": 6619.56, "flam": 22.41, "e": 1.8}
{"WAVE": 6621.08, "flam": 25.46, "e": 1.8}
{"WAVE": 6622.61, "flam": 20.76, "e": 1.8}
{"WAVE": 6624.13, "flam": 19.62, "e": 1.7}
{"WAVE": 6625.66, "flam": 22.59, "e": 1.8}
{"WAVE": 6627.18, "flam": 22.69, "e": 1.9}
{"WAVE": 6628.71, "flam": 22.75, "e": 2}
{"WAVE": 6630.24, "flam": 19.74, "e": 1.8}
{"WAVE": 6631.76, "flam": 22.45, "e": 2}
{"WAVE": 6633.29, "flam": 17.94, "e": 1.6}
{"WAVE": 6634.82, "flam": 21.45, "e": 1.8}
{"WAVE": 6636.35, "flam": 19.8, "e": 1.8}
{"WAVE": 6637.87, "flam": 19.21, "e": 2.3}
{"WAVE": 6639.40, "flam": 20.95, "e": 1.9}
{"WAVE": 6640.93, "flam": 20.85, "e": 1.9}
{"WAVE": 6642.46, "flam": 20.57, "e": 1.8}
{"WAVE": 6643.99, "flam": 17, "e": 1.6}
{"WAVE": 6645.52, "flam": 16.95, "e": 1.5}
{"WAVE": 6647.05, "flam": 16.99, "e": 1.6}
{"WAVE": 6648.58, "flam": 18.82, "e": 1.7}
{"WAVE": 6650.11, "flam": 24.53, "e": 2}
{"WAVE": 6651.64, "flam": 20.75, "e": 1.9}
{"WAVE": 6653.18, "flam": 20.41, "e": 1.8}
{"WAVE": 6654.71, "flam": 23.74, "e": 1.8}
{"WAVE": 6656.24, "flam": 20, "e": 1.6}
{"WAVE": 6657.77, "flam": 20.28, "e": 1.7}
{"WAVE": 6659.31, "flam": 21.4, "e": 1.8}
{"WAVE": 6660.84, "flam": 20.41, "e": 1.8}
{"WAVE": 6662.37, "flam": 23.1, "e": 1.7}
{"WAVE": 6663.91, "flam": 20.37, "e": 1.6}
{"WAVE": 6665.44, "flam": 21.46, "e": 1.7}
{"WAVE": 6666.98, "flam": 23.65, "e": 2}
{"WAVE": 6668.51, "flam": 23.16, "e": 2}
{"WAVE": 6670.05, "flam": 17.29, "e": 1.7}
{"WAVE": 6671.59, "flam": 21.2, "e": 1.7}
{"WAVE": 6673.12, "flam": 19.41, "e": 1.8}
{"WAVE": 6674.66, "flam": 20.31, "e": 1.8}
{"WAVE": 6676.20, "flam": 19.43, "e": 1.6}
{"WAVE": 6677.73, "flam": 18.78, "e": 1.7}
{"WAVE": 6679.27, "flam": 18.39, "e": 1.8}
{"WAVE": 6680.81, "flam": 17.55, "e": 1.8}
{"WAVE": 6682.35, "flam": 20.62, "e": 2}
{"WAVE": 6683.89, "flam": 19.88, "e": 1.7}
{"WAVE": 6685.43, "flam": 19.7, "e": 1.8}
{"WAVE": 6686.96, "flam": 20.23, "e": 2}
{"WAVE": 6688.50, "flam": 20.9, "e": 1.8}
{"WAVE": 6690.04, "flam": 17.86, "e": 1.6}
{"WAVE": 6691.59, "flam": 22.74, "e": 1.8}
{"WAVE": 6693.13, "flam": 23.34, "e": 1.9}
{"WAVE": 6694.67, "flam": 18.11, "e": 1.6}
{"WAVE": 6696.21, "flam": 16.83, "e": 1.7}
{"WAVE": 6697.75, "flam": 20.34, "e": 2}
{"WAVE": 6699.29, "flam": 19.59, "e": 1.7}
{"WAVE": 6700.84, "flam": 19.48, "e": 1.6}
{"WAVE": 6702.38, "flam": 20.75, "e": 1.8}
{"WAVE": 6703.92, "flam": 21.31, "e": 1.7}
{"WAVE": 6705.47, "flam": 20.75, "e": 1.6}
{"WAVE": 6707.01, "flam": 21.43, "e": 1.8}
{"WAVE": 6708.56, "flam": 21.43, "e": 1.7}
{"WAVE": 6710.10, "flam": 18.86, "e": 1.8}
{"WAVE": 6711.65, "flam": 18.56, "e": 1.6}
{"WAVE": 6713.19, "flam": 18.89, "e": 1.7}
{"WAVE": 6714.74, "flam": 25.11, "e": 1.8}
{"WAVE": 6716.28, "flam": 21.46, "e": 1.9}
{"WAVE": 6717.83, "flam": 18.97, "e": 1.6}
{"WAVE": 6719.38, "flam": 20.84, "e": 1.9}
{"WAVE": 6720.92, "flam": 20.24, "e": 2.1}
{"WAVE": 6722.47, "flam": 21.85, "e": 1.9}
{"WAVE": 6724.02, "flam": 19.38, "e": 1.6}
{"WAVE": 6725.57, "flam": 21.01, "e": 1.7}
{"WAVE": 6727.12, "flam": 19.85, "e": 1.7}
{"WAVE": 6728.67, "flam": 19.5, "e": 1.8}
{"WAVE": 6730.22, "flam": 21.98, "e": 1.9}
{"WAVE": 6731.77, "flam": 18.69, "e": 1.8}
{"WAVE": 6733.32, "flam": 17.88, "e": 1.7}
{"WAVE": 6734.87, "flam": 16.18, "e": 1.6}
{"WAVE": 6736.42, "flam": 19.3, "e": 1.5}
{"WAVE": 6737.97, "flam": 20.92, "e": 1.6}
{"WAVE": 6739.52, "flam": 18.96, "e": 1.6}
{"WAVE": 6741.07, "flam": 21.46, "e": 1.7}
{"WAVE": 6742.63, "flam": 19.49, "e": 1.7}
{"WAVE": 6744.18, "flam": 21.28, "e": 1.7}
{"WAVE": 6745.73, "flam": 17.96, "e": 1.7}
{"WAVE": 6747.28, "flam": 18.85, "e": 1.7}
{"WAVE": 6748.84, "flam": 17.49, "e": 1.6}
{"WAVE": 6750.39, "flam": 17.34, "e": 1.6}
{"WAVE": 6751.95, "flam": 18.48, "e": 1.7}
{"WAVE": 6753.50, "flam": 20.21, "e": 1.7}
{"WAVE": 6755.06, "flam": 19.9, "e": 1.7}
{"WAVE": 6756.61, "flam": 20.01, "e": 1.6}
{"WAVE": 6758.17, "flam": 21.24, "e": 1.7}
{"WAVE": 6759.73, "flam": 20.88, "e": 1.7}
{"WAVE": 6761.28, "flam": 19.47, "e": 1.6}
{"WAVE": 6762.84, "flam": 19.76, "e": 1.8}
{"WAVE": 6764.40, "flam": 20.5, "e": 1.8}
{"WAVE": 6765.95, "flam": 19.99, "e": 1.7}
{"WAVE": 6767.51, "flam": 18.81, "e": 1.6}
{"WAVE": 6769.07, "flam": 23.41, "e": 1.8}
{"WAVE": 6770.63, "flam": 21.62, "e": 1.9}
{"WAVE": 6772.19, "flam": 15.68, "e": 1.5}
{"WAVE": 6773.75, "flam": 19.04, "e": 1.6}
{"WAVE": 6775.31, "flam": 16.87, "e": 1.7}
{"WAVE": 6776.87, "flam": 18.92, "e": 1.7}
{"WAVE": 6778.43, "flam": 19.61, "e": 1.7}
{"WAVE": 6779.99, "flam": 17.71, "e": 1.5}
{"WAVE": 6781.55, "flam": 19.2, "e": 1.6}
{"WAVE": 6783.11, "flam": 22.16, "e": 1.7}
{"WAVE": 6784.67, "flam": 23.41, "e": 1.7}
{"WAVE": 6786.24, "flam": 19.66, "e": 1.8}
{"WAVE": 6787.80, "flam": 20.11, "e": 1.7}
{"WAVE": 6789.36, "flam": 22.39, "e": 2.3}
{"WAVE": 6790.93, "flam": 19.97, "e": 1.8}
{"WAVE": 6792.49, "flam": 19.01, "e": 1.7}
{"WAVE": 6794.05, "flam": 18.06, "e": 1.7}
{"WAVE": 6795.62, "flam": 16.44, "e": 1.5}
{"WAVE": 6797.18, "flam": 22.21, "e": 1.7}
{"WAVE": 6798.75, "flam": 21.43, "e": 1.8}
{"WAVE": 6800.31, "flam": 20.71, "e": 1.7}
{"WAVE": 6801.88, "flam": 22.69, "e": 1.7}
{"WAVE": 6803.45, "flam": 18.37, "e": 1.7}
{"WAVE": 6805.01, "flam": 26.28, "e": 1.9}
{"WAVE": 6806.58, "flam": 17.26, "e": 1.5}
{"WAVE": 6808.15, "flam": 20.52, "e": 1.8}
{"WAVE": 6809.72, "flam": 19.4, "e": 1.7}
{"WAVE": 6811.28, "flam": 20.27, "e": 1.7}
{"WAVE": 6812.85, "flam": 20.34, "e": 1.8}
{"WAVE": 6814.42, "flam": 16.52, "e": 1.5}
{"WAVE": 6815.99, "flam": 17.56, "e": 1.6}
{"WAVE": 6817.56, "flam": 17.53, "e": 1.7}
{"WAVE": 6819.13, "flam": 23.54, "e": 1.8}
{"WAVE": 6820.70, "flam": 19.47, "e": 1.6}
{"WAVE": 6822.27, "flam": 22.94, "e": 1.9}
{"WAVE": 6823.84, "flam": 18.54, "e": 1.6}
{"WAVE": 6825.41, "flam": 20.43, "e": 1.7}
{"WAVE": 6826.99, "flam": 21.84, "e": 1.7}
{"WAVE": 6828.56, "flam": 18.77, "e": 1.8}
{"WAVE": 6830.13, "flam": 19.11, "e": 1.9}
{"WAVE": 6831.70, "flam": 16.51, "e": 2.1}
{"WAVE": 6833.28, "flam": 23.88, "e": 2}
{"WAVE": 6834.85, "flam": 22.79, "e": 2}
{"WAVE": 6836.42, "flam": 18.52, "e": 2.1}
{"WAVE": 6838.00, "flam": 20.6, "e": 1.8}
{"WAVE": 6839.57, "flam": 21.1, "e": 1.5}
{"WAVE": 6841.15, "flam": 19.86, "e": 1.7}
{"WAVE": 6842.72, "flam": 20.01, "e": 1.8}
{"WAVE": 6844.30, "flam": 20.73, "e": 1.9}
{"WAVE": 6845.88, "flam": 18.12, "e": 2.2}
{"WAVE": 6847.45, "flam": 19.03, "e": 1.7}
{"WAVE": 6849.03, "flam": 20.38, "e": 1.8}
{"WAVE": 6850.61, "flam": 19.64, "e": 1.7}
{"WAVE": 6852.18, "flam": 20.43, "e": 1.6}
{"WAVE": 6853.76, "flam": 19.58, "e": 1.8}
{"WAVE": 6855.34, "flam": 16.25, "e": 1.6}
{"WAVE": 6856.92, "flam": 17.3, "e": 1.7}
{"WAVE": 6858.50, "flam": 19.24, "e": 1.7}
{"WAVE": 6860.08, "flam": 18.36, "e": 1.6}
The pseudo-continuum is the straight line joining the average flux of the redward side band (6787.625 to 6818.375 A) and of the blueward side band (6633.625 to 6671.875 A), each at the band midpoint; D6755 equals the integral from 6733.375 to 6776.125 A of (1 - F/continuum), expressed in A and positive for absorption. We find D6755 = 1.4 A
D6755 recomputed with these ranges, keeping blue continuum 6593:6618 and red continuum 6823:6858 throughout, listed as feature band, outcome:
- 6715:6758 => 1.39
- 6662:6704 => 1.08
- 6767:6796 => 0.63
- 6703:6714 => 0.18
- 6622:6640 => 0.16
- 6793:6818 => 0.22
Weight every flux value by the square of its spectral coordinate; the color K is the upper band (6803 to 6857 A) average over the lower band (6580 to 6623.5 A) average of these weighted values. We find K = 1.00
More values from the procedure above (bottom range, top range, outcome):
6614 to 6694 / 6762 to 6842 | 1.02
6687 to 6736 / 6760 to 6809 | 1.02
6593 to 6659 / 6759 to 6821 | 1.00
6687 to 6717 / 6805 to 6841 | 1.02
